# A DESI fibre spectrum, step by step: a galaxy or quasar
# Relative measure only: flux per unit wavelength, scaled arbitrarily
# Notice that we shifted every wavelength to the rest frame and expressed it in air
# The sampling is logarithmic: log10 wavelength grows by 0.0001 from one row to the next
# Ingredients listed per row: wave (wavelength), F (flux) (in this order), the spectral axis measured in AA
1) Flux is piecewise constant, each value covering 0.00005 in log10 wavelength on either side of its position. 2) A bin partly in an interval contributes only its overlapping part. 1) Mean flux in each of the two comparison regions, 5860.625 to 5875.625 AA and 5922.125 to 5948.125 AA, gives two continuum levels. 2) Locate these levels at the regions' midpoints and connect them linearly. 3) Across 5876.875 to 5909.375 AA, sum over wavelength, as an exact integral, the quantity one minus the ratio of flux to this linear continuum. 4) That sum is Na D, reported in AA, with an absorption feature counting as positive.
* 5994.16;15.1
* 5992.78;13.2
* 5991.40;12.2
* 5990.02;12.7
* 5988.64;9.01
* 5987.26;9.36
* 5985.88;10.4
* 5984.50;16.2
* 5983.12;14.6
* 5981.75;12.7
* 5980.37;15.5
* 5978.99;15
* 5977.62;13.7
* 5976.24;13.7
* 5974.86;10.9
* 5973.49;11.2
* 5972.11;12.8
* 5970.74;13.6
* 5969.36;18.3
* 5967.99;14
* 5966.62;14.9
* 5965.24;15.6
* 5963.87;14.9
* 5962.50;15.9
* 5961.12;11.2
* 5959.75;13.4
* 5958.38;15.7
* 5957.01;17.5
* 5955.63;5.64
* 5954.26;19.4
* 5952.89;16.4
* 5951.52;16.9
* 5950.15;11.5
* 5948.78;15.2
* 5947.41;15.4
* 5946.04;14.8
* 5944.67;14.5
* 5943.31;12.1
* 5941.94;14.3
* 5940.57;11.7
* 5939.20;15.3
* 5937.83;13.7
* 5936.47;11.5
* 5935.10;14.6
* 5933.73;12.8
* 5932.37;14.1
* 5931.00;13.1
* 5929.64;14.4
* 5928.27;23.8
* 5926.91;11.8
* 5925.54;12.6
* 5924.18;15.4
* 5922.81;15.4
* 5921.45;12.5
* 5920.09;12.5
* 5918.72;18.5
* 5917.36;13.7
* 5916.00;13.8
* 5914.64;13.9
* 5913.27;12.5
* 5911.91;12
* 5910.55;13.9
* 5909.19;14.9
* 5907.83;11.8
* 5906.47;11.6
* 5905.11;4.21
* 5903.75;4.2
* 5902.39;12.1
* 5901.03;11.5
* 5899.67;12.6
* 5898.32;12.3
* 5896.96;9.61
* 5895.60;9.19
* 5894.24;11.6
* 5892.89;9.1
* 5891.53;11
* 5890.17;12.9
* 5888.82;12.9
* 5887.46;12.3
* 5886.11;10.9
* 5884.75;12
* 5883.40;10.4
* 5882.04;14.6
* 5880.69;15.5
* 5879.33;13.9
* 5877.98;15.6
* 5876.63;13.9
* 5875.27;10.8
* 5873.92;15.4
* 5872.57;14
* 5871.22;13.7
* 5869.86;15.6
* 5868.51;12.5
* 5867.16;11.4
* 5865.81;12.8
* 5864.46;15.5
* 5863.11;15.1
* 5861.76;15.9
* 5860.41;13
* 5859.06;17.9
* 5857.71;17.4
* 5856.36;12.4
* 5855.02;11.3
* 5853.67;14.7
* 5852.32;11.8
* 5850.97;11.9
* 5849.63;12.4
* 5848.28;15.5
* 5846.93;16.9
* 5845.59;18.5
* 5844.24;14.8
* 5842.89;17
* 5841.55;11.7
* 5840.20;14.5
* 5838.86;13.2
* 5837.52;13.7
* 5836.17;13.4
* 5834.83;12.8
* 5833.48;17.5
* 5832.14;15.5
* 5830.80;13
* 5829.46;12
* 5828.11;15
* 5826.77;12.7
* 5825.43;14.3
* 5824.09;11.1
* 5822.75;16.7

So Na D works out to 5.9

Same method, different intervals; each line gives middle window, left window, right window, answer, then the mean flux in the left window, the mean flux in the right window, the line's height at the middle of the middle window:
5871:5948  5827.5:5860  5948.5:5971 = 8.5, 14.4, 14.7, 14.6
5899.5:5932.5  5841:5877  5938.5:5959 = 2.9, 14.2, 14.4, 14.3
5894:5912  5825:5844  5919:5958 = 4.4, 14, 14.3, 14.2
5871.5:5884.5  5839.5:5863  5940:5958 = 0.7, 14.6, 14.3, 14.5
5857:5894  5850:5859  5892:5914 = -3.4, 13.5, 10.8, 12.4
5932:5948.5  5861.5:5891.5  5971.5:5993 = -1.0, 13.4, 12.7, 13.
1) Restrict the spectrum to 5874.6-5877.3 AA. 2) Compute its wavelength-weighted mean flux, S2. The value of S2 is 12.3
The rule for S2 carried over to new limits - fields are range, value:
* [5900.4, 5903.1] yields 11.7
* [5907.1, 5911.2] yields 13.5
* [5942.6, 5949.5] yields 14.4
